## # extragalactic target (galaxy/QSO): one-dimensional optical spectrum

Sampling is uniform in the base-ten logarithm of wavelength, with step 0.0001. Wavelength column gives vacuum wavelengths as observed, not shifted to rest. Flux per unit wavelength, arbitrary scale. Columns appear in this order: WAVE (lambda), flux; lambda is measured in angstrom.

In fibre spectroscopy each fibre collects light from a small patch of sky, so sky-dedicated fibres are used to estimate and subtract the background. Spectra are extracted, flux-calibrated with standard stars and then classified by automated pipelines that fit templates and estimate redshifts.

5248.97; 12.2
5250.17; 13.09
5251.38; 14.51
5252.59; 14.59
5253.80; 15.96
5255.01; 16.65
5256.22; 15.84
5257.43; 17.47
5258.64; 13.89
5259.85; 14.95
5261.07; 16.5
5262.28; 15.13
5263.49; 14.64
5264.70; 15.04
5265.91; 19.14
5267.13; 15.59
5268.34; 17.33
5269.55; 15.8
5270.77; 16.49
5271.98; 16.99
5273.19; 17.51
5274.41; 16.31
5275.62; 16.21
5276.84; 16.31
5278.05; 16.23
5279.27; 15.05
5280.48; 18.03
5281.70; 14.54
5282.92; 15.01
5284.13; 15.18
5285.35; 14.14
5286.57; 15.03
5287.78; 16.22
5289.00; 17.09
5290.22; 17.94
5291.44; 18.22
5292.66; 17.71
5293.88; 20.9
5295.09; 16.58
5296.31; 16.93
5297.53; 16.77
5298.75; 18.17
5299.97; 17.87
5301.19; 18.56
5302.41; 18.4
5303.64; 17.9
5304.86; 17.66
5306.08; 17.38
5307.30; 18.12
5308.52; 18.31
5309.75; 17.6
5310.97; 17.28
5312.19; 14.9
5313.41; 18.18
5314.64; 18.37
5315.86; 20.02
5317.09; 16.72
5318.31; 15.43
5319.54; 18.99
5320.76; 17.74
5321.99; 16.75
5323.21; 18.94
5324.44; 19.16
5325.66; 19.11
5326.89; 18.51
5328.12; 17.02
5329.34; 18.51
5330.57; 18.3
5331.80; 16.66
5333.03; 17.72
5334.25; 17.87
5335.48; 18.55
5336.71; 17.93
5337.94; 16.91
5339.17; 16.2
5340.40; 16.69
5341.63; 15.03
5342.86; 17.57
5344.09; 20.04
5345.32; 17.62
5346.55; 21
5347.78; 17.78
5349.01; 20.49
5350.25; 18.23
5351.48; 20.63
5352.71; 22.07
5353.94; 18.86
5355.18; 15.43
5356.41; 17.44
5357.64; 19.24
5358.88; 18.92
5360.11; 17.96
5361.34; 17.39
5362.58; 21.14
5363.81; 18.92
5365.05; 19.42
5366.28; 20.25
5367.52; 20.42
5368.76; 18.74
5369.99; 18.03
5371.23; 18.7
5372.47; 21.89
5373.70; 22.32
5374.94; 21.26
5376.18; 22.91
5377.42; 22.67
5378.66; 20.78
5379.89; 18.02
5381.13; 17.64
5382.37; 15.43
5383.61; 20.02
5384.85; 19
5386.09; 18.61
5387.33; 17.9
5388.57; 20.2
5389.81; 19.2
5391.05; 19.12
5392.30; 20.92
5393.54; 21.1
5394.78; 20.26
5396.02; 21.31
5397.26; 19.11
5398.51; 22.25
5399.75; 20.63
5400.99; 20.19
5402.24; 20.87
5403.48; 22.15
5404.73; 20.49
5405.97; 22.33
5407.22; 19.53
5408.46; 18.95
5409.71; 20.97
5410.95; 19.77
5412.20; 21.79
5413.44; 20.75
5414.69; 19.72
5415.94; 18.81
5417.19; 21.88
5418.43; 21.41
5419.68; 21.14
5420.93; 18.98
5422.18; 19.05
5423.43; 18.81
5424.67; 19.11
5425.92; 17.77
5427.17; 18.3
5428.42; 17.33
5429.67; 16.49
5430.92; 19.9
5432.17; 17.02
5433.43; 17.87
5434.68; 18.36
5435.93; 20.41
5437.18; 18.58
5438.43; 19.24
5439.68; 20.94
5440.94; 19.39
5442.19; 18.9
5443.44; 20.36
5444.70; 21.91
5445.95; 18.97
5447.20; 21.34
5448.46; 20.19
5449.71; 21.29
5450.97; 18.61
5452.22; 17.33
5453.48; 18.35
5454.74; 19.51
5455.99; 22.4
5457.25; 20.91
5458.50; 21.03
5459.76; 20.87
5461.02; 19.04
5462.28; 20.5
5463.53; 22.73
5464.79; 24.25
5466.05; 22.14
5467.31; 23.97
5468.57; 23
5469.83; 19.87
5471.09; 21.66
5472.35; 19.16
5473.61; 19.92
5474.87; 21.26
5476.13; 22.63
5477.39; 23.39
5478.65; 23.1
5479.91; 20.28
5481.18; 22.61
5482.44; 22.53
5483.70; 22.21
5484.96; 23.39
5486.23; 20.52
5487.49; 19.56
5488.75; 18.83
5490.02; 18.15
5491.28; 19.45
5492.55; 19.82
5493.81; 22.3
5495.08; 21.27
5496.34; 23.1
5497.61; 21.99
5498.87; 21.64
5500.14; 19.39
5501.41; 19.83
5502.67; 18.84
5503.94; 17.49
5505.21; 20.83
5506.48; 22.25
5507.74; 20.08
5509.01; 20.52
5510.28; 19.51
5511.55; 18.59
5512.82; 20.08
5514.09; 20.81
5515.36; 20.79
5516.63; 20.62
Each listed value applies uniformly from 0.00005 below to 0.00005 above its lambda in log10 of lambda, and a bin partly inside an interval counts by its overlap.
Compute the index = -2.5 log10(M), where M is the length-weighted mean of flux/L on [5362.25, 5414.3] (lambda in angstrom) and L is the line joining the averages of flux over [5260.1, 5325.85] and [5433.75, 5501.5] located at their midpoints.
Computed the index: -0.058 mag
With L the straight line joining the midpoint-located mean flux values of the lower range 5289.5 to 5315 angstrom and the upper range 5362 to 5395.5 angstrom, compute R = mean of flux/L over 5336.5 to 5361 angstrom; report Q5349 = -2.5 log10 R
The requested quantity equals 0.04 mag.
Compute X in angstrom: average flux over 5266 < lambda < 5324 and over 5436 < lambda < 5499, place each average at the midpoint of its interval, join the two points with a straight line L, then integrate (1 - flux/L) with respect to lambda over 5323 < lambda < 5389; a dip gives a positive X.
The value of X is -1.42 angstrom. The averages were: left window 17.1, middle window 18.9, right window 20.9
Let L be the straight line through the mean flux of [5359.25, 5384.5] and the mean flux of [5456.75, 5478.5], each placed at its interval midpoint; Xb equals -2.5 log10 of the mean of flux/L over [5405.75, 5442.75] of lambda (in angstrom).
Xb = 0.07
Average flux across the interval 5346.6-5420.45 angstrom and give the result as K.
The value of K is 19.9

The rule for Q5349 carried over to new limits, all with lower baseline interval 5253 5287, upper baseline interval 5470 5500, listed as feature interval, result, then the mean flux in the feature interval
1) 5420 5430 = 0.08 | 18.4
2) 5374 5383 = -0.07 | 19.9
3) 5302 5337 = -0.04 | 17.9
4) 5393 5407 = -0.10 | 20.9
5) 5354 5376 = -0.06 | 19.3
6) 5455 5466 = -0.04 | 21.4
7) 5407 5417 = -0.04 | 20.1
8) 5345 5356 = -0.07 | 19.1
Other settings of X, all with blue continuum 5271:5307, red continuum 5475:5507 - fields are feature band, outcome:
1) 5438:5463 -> 0.2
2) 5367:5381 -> -1.3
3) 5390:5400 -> -0.8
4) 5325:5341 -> 0.1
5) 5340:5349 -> -0.1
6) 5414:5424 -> -0.2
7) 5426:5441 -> 1.0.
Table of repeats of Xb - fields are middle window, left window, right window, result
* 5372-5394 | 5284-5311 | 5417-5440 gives -0.08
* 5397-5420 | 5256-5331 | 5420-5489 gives -0.07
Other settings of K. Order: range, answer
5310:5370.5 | 18.3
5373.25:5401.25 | 20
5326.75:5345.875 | 17.5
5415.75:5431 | 19.1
